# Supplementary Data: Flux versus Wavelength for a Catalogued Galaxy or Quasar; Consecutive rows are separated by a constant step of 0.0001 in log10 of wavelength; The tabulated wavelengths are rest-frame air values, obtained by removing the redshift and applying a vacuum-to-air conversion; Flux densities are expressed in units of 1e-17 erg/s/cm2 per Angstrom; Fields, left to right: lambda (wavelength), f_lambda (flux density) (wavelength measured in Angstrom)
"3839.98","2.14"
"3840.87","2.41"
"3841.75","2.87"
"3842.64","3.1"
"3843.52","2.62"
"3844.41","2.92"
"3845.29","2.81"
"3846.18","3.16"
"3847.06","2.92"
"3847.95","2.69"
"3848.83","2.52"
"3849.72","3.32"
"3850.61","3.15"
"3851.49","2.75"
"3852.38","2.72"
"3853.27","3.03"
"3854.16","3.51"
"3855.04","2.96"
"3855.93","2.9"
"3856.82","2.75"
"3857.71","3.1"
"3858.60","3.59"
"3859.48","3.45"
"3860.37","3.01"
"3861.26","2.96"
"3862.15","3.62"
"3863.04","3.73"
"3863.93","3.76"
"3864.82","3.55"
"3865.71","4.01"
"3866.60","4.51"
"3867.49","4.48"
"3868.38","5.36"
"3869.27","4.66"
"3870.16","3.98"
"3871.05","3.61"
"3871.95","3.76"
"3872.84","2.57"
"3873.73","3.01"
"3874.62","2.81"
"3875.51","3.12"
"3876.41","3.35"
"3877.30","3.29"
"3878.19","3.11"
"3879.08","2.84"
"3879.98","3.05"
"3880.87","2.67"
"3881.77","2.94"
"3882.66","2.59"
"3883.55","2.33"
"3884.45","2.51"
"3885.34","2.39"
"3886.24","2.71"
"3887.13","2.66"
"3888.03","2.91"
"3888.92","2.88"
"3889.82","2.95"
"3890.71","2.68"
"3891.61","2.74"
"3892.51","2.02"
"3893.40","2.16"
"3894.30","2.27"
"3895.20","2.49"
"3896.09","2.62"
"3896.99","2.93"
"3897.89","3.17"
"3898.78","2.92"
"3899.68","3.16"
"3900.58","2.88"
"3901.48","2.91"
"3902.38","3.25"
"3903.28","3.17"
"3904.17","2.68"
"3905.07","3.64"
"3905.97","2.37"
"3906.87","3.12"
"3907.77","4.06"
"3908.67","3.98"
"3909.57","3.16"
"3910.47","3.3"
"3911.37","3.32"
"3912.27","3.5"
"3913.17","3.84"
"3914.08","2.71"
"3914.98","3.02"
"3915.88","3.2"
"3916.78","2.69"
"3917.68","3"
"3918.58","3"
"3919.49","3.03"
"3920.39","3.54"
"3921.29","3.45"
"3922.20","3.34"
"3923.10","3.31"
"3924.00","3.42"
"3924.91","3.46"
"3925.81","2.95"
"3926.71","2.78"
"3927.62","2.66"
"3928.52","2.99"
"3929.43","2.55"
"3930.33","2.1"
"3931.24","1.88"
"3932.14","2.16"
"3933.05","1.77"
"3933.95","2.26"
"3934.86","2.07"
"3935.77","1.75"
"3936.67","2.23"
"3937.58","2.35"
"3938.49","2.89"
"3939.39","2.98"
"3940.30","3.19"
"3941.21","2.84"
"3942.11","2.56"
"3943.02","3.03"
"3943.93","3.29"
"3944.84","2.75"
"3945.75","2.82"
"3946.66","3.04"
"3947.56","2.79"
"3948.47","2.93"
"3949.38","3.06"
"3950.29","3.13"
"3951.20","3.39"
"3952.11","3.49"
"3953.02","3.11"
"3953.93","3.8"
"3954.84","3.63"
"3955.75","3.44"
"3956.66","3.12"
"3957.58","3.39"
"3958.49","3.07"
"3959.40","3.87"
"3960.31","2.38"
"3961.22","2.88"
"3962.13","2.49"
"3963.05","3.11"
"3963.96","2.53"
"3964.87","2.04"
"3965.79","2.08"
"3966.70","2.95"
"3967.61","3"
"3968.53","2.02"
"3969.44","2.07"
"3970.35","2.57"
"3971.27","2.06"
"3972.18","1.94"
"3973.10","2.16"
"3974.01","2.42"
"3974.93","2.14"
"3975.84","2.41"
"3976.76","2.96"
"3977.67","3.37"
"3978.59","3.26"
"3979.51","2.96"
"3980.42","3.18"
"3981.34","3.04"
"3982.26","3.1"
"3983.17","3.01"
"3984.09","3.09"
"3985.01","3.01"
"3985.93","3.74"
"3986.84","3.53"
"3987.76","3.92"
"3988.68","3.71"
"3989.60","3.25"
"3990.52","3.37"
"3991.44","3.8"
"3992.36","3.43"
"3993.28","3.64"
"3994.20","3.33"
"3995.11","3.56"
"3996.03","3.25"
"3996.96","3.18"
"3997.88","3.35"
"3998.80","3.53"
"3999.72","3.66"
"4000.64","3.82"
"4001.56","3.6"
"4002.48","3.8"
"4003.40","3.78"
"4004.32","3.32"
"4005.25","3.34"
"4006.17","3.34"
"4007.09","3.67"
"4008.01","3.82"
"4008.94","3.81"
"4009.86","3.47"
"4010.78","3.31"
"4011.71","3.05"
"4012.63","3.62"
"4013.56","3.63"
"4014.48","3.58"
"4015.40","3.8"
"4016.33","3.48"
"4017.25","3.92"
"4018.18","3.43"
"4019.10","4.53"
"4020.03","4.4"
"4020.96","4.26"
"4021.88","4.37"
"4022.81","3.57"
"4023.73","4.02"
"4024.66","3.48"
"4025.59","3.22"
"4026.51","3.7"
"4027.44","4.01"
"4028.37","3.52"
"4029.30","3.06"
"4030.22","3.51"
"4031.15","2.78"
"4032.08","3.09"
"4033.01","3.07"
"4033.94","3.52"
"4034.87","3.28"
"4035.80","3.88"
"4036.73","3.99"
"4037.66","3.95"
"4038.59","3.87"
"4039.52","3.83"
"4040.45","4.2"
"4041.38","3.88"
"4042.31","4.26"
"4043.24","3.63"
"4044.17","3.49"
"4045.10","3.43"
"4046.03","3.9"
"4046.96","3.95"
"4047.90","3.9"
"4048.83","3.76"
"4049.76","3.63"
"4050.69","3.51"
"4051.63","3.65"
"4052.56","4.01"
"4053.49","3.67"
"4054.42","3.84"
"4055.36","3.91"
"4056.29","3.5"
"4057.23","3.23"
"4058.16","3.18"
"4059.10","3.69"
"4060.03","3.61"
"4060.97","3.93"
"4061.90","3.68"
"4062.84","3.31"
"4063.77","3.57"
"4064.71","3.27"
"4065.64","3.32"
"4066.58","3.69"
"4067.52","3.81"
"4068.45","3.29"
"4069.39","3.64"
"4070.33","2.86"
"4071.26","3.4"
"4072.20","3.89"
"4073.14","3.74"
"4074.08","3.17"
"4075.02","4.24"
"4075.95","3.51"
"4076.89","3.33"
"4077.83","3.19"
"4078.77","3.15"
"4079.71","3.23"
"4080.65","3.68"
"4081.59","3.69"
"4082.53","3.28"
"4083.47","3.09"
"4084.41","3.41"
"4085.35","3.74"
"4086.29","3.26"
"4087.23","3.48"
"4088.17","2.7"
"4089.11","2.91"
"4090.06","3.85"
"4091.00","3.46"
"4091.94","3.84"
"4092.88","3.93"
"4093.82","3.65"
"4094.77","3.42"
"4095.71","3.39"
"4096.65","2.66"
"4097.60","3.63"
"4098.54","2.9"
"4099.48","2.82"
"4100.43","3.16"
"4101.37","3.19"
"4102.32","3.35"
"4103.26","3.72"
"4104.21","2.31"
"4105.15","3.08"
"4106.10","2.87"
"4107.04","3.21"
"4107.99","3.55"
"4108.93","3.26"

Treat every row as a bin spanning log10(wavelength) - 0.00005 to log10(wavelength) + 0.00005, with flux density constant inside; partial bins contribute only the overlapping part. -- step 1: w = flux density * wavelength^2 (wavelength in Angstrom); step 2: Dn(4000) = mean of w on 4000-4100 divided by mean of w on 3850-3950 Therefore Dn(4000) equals 1.3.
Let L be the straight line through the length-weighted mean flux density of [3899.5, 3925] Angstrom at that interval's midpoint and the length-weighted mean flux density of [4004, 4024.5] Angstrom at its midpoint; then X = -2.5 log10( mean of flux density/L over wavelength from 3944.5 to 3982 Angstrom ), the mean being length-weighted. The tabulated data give 0.211 mag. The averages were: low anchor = 3.22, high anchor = 3.71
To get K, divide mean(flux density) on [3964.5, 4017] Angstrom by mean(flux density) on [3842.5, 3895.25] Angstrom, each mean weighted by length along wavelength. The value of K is 1.03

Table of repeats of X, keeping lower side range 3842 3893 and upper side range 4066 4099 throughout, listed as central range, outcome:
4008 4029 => -0.12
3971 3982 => 0.22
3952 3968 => 0.09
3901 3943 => 0.10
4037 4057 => -0.12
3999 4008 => -0.09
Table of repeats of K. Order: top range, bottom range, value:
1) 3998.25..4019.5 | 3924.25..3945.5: 1.39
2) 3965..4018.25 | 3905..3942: 1.10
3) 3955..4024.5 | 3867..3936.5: 1.09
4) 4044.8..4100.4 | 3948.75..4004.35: 1.13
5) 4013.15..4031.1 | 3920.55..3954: 1.33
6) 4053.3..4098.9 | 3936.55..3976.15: 1.23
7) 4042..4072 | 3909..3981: 1.26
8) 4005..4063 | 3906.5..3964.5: 1.23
